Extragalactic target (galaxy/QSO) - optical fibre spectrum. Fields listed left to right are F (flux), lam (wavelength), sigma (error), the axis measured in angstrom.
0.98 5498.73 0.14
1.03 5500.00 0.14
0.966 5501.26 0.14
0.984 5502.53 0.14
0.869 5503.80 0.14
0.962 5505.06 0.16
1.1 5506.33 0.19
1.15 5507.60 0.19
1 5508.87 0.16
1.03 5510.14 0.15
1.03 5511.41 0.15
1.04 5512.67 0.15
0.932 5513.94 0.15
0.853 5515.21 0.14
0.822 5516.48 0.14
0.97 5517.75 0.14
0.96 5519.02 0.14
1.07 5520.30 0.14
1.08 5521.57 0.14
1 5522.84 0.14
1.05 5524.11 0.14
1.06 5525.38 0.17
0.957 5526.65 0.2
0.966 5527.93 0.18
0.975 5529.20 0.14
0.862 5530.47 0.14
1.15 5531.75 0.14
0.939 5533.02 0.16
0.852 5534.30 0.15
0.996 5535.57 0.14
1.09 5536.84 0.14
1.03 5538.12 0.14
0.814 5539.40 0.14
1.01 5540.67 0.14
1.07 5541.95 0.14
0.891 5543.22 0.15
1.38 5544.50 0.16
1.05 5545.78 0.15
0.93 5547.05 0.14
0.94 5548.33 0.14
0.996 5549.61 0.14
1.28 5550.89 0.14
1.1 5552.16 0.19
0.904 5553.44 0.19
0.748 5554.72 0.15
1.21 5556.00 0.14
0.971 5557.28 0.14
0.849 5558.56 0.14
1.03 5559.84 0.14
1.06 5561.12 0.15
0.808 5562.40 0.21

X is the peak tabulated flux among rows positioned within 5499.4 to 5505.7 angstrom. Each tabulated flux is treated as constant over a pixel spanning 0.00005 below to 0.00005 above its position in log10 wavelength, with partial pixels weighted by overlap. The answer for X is 1.03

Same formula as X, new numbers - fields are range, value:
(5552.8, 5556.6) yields 1.21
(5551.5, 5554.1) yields 1.1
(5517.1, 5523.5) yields 1.08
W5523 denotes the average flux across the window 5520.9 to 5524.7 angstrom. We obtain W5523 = 1.04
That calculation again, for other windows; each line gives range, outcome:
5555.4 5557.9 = 1.09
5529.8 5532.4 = 1.01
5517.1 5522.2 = 1.02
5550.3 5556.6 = 1.05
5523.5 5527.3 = 1.02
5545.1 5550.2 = 0.982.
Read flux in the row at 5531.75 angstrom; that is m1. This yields 1.15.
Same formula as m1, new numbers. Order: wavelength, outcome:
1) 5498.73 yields 0.98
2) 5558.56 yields 0.849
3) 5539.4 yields 0.814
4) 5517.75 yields 0.97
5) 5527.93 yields 0.966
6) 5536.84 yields 1.09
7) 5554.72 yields 0.748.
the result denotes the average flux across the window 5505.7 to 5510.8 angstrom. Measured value 1.07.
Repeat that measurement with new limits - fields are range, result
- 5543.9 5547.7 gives 1.12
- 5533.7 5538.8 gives 0.992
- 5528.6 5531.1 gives 0.919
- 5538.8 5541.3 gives 0.915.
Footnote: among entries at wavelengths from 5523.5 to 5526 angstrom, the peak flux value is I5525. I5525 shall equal 1.06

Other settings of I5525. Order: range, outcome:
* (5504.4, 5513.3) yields 1.15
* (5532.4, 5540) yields 1.09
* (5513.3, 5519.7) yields 0.97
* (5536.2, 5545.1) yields 1.38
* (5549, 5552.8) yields 1.28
